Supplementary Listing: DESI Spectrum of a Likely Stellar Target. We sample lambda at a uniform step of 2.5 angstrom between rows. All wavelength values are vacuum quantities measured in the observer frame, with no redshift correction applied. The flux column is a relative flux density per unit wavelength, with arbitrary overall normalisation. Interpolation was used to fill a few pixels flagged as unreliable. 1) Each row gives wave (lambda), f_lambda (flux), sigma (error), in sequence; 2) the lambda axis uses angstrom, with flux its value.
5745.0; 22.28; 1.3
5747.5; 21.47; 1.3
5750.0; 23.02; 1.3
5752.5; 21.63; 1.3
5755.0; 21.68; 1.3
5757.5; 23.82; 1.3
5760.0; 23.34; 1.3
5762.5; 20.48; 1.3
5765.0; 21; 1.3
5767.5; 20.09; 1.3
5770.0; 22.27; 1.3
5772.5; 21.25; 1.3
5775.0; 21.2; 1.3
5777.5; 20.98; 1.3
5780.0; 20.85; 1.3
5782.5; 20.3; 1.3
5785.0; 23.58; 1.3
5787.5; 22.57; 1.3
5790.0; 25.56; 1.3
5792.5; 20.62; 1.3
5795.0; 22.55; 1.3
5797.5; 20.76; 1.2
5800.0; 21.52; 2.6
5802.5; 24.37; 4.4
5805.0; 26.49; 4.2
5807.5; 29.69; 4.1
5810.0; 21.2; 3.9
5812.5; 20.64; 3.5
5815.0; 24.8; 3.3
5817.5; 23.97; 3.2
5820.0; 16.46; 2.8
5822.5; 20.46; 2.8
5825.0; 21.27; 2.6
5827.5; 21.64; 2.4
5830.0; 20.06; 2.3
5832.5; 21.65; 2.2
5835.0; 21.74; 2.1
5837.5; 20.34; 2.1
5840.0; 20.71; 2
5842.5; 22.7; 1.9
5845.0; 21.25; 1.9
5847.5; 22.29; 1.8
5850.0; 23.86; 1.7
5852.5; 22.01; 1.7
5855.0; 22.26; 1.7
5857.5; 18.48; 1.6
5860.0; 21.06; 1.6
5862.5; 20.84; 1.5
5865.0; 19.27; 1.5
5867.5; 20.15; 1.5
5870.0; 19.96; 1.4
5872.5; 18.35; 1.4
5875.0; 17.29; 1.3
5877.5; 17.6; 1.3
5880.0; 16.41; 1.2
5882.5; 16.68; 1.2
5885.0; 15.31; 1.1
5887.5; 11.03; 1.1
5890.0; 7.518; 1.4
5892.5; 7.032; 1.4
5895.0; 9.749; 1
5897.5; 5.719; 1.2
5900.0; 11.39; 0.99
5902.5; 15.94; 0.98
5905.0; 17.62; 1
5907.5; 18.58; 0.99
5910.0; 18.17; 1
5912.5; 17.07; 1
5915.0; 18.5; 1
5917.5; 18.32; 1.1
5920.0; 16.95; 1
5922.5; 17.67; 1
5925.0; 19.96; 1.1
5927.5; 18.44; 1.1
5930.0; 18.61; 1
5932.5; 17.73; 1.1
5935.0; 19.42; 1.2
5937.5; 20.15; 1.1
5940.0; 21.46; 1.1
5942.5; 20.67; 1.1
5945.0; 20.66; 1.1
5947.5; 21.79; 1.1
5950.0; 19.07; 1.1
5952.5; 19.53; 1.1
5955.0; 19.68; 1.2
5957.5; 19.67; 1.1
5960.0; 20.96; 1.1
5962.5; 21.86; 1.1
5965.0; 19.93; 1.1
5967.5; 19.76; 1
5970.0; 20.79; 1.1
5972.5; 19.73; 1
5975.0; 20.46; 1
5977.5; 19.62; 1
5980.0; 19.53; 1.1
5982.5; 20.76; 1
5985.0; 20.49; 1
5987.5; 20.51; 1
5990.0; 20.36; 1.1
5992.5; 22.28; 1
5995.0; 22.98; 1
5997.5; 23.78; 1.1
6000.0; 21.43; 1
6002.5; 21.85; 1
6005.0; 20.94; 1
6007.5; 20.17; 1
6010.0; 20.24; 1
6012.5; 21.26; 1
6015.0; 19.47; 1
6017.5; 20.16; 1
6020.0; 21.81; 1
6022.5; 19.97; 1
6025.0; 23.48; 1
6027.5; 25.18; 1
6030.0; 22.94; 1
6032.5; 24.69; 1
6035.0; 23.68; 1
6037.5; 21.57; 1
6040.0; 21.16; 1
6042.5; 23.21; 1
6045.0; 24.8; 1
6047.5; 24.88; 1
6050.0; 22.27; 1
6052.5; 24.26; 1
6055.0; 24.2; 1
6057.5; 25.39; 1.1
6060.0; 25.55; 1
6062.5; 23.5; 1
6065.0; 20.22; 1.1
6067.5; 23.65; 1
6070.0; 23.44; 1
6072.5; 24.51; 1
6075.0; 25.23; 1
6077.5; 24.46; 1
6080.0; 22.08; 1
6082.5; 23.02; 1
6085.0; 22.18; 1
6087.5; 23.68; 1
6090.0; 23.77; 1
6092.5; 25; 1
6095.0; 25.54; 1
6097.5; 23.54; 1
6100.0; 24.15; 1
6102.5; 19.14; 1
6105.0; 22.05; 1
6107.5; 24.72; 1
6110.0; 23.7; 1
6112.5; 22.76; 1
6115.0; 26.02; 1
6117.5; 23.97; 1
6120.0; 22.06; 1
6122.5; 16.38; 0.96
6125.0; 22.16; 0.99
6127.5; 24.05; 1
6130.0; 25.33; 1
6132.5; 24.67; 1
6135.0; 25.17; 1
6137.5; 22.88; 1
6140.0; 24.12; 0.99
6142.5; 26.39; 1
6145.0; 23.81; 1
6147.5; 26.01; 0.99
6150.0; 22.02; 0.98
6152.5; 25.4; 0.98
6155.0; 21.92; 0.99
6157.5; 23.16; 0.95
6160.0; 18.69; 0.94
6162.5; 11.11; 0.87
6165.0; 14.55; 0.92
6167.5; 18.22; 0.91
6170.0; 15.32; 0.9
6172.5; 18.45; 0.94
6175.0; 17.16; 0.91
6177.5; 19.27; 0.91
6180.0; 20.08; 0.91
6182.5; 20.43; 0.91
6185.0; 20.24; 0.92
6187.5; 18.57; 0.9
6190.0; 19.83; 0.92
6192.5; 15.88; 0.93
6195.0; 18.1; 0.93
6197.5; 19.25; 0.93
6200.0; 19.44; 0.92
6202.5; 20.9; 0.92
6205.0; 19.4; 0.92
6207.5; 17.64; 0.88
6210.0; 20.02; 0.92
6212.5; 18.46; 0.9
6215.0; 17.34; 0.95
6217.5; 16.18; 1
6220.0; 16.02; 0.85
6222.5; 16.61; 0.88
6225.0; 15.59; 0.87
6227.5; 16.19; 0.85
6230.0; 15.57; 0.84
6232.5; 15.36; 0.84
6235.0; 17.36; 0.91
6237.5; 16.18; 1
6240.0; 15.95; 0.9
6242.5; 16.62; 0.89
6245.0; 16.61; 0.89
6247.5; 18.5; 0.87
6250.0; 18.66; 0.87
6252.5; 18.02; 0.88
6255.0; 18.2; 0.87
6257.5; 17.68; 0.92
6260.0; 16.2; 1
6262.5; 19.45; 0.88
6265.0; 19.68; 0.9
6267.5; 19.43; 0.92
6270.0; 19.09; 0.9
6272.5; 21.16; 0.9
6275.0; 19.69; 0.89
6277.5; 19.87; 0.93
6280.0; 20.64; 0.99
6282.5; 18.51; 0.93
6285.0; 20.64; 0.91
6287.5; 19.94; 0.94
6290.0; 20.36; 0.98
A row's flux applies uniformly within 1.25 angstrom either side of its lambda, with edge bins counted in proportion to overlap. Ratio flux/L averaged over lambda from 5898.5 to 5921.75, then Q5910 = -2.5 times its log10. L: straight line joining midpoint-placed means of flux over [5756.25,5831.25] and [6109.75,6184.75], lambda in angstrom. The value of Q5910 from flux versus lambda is 0.285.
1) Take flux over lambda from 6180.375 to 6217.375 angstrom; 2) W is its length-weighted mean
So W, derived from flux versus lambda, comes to 18.9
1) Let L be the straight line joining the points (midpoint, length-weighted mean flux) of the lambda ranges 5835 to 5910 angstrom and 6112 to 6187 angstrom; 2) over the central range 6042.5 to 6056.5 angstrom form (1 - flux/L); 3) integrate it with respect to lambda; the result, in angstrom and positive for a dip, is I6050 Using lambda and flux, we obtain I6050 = -2.9 angstrom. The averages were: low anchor 17.4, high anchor 21.4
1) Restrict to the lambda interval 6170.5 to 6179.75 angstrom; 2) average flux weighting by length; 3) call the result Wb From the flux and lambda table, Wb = 18.2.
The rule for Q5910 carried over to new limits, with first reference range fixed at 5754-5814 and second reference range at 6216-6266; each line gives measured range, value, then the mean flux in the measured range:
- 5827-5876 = 0.04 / 20.8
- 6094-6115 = -0.25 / 23.3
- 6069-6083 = -0.25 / 23.8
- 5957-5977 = -0.01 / 20.4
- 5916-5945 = 0.09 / 19.1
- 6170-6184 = -0.06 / 18.8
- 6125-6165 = -0.24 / 22.7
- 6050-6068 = -0.23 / 23.7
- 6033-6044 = -0.17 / 22.6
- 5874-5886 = 0.26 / 16.7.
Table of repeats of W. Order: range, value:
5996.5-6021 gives 21.1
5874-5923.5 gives 14.7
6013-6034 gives 22.2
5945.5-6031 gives 20.9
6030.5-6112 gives 23.5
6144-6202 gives 19.4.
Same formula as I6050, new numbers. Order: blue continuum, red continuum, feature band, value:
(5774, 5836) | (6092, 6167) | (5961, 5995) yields 2.8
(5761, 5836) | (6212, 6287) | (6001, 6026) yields -1.1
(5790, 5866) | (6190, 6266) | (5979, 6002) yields -1.4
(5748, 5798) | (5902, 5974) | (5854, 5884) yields 2.1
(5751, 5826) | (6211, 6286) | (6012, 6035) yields -2.6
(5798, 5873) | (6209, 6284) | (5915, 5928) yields 1.6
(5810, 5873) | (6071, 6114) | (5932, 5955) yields 2.0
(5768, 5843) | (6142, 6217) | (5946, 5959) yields 0.7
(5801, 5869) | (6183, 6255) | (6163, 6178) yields 1.2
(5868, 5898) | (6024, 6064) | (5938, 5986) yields -4.2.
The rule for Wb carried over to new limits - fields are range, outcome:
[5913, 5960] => 19.4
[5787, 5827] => 22.7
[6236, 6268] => 17.7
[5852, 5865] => 20.7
